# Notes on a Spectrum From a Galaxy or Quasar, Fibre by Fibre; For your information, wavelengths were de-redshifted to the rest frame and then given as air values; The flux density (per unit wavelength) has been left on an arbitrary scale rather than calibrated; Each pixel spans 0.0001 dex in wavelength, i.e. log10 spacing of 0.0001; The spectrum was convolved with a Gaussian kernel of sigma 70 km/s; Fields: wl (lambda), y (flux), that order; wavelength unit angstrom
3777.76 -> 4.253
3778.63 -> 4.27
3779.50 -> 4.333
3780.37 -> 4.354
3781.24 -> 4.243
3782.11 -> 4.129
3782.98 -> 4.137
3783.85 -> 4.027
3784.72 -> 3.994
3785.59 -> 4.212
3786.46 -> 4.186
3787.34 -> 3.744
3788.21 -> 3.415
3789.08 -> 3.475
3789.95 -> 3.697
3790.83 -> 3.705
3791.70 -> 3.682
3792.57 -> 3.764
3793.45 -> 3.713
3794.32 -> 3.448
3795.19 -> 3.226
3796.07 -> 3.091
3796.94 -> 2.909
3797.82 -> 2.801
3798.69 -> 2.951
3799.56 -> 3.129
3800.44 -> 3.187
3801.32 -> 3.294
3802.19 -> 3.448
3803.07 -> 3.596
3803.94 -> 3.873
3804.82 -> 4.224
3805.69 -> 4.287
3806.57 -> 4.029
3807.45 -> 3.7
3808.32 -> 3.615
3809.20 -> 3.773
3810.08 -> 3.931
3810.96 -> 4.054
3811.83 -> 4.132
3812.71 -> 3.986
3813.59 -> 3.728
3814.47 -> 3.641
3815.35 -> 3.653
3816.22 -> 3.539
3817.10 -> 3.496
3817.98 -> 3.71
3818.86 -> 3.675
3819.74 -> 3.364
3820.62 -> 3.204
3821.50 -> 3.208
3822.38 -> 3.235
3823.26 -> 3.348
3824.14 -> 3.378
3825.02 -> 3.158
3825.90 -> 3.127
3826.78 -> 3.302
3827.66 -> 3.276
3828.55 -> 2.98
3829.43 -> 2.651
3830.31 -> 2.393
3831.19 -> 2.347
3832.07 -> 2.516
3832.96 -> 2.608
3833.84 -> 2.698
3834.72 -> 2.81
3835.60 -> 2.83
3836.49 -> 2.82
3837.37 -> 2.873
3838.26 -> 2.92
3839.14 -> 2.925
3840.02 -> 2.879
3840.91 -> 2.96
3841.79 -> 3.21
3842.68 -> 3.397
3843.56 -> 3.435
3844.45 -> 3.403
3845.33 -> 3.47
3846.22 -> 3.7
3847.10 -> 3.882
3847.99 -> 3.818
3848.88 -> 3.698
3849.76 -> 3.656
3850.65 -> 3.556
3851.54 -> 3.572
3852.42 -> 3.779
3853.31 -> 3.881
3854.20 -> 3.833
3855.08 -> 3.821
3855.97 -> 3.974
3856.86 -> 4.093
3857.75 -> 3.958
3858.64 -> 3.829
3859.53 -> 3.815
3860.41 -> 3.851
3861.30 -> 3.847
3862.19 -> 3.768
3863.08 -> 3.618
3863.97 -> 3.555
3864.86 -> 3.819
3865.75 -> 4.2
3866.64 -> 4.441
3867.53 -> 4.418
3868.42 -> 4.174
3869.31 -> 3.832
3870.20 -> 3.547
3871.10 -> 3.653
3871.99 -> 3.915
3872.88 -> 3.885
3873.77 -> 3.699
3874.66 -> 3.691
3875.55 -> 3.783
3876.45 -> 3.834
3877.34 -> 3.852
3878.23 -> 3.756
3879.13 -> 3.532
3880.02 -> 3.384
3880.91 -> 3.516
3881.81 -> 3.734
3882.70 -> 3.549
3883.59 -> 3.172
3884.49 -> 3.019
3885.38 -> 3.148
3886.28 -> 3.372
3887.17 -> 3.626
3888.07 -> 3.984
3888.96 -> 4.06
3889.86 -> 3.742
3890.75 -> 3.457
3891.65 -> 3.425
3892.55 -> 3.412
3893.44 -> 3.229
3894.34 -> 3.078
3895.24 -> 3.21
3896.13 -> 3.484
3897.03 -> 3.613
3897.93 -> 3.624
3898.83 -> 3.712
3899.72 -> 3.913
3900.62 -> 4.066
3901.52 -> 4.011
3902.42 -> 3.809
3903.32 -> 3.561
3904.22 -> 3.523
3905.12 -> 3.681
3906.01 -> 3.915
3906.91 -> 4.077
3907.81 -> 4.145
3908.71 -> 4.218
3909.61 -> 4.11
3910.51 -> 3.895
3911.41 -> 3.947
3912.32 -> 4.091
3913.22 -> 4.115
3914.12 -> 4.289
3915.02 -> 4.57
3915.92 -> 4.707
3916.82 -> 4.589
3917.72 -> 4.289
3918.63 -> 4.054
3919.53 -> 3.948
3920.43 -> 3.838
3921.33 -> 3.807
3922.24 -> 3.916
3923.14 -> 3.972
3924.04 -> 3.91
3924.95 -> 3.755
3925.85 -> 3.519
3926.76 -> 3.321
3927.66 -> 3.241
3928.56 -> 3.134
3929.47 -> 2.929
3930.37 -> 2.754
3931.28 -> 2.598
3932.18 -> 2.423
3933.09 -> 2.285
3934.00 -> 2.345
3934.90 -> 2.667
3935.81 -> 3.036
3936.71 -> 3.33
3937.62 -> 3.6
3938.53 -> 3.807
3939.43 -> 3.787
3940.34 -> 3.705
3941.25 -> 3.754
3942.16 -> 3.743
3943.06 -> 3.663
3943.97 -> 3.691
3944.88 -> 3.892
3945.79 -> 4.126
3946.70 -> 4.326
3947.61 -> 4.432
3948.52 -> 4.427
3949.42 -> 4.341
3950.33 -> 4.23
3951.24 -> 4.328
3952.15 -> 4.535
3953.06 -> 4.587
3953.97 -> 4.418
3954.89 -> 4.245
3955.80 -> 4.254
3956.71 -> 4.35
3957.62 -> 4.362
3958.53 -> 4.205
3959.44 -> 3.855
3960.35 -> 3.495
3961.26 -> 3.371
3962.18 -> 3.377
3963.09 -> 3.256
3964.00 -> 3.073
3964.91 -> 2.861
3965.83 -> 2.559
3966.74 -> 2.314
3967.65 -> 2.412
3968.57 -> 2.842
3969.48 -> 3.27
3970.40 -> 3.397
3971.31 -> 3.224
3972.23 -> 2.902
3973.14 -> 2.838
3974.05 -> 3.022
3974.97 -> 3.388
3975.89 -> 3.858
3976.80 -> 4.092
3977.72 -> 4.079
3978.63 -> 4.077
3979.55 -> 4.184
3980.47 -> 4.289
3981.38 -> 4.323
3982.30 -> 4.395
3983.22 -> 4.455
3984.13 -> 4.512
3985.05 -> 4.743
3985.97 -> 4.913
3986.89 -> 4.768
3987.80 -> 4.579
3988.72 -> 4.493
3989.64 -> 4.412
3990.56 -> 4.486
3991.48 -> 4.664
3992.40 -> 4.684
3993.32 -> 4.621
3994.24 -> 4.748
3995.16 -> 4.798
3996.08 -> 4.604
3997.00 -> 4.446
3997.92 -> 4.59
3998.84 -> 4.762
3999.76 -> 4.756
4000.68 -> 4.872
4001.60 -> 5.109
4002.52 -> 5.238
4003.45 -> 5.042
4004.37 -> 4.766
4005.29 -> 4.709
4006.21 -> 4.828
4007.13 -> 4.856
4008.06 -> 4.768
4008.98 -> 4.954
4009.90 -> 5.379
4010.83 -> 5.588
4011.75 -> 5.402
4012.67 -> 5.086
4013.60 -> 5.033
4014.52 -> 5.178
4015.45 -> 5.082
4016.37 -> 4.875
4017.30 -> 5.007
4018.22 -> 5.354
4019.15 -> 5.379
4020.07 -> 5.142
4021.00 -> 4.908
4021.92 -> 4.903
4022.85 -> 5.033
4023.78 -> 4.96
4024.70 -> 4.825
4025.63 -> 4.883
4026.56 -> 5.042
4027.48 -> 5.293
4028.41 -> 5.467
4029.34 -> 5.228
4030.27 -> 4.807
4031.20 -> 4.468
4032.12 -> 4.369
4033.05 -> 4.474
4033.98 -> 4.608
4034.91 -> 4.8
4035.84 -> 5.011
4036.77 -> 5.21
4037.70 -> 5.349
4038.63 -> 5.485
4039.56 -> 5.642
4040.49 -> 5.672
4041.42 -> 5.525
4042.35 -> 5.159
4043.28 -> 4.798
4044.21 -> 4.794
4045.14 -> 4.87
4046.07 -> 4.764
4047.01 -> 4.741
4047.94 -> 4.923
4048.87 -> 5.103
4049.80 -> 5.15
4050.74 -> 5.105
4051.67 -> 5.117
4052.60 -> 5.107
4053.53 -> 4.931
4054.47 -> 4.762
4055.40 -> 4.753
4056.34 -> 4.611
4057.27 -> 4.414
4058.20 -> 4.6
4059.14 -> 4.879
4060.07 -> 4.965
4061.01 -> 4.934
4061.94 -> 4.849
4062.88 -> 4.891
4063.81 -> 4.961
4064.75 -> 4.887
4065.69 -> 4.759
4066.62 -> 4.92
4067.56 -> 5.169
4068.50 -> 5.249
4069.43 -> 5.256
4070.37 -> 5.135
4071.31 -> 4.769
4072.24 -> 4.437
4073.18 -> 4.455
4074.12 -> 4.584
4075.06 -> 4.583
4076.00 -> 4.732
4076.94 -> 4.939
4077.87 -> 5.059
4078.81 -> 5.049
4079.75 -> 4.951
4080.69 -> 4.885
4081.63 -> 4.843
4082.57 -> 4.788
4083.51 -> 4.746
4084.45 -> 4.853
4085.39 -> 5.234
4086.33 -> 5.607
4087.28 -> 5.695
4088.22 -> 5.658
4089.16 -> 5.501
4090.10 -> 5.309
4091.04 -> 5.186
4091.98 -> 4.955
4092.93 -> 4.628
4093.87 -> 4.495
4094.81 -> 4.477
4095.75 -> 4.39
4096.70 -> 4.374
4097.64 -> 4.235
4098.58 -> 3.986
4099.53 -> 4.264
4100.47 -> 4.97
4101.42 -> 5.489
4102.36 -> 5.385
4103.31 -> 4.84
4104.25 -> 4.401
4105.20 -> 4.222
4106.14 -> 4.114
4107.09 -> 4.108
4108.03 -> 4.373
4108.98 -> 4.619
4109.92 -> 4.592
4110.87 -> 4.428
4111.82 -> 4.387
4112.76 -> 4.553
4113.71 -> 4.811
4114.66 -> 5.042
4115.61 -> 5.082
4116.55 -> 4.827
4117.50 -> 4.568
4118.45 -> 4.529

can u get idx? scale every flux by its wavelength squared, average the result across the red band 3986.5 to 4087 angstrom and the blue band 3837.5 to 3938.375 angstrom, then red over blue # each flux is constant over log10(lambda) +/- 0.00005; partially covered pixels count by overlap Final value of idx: 1.5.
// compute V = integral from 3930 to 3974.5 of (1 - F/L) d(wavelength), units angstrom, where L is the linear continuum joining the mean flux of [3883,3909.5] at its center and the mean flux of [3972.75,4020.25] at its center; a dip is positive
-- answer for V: 7.3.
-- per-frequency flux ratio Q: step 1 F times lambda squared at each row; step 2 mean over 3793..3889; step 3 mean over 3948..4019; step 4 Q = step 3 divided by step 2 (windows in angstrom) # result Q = 1.3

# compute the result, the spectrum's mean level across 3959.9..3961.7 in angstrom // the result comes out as 3.44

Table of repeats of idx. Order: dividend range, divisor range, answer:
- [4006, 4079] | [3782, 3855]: 1.62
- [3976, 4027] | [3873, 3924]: 1.33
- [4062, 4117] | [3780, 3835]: 1.59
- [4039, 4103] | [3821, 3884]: 1.58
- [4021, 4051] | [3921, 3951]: 1.49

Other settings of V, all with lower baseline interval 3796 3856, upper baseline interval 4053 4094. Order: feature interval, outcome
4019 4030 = -1.1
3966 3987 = 3.0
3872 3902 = 1.3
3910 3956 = 3.0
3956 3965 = 1.2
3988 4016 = -2.4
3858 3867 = -0.7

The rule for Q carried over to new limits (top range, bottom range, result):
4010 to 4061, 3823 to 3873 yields 1.59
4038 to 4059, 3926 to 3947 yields 1.60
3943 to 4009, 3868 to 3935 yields 1.18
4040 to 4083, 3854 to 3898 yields 1.46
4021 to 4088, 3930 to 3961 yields 1.39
